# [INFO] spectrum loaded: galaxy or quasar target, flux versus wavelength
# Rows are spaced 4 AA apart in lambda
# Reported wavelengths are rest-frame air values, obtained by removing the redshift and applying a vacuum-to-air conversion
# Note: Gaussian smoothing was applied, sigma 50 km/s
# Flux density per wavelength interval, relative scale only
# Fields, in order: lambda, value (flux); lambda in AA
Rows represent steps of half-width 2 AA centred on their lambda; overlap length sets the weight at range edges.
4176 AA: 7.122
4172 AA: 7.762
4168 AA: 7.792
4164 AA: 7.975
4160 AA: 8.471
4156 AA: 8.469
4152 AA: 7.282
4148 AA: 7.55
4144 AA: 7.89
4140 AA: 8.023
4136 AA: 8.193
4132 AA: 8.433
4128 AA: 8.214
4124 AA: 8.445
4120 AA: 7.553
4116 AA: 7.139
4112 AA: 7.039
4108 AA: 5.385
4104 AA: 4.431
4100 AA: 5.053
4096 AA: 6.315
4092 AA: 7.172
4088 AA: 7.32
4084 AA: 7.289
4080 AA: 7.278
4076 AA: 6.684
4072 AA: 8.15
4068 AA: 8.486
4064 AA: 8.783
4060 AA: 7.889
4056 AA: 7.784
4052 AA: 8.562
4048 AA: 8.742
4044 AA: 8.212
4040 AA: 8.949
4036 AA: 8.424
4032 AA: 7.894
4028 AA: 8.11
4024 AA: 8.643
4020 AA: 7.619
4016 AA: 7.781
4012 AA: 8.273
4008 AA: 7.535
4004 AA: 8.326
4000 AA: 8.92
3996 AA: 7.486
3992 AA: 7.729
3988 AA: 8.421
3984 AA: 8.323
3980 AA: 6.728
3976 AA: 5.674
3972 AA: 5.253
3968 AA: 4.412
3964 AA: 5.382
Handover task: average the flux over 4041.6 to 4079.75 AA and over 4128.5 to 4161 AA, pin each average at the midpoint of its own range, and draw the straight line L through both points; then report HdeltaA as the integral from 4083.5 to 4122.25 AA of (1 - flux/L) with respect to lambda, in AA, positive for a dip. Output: 7.8 AA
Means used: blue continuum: 8.11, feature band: 6.45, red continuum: 8.03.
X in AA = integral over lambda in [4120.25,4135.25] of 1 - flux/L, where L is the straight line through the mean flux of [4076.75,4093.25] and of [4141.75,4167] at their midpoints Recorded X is -1.2 AA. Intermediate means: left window 7.22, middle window 8.26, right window 7.93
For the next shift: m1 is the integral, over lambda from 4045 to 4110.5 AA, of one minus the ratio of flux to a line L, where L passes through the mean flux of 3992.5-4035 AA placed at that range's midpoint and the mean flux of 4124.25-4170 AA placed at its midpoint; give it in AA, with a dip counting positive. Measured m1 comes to 6.7 AA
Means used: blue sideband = 8.06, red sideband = 8.04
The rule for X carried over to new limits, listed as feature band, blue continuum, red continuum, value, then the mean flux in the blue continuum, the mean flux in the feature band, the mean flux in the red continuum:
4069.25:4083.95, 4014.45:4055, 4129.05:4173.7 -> 1.4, 8.29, 7.42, 7.99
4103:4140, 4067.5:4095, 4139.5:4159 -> 1.7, 7.39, 7.32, 7.86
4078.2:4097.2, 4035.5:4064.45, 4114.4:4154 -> 2.5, 8.4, 7.1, 7.88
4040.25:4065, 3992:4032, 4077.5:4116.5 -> -3.7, 8.05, 8.35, 6.42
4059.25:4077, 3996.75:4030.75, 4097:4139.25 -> -1.3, 8.12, 8.08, 7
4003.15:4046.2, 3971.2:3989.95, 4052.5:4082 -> -4.1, 6.98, 8.16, 7.9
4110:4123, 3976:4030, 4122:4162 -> 1.2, 7.91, 7.34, 8.1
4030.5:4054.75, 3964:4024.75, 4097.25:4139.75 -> -4.2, 7.32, 8.45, 7.02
